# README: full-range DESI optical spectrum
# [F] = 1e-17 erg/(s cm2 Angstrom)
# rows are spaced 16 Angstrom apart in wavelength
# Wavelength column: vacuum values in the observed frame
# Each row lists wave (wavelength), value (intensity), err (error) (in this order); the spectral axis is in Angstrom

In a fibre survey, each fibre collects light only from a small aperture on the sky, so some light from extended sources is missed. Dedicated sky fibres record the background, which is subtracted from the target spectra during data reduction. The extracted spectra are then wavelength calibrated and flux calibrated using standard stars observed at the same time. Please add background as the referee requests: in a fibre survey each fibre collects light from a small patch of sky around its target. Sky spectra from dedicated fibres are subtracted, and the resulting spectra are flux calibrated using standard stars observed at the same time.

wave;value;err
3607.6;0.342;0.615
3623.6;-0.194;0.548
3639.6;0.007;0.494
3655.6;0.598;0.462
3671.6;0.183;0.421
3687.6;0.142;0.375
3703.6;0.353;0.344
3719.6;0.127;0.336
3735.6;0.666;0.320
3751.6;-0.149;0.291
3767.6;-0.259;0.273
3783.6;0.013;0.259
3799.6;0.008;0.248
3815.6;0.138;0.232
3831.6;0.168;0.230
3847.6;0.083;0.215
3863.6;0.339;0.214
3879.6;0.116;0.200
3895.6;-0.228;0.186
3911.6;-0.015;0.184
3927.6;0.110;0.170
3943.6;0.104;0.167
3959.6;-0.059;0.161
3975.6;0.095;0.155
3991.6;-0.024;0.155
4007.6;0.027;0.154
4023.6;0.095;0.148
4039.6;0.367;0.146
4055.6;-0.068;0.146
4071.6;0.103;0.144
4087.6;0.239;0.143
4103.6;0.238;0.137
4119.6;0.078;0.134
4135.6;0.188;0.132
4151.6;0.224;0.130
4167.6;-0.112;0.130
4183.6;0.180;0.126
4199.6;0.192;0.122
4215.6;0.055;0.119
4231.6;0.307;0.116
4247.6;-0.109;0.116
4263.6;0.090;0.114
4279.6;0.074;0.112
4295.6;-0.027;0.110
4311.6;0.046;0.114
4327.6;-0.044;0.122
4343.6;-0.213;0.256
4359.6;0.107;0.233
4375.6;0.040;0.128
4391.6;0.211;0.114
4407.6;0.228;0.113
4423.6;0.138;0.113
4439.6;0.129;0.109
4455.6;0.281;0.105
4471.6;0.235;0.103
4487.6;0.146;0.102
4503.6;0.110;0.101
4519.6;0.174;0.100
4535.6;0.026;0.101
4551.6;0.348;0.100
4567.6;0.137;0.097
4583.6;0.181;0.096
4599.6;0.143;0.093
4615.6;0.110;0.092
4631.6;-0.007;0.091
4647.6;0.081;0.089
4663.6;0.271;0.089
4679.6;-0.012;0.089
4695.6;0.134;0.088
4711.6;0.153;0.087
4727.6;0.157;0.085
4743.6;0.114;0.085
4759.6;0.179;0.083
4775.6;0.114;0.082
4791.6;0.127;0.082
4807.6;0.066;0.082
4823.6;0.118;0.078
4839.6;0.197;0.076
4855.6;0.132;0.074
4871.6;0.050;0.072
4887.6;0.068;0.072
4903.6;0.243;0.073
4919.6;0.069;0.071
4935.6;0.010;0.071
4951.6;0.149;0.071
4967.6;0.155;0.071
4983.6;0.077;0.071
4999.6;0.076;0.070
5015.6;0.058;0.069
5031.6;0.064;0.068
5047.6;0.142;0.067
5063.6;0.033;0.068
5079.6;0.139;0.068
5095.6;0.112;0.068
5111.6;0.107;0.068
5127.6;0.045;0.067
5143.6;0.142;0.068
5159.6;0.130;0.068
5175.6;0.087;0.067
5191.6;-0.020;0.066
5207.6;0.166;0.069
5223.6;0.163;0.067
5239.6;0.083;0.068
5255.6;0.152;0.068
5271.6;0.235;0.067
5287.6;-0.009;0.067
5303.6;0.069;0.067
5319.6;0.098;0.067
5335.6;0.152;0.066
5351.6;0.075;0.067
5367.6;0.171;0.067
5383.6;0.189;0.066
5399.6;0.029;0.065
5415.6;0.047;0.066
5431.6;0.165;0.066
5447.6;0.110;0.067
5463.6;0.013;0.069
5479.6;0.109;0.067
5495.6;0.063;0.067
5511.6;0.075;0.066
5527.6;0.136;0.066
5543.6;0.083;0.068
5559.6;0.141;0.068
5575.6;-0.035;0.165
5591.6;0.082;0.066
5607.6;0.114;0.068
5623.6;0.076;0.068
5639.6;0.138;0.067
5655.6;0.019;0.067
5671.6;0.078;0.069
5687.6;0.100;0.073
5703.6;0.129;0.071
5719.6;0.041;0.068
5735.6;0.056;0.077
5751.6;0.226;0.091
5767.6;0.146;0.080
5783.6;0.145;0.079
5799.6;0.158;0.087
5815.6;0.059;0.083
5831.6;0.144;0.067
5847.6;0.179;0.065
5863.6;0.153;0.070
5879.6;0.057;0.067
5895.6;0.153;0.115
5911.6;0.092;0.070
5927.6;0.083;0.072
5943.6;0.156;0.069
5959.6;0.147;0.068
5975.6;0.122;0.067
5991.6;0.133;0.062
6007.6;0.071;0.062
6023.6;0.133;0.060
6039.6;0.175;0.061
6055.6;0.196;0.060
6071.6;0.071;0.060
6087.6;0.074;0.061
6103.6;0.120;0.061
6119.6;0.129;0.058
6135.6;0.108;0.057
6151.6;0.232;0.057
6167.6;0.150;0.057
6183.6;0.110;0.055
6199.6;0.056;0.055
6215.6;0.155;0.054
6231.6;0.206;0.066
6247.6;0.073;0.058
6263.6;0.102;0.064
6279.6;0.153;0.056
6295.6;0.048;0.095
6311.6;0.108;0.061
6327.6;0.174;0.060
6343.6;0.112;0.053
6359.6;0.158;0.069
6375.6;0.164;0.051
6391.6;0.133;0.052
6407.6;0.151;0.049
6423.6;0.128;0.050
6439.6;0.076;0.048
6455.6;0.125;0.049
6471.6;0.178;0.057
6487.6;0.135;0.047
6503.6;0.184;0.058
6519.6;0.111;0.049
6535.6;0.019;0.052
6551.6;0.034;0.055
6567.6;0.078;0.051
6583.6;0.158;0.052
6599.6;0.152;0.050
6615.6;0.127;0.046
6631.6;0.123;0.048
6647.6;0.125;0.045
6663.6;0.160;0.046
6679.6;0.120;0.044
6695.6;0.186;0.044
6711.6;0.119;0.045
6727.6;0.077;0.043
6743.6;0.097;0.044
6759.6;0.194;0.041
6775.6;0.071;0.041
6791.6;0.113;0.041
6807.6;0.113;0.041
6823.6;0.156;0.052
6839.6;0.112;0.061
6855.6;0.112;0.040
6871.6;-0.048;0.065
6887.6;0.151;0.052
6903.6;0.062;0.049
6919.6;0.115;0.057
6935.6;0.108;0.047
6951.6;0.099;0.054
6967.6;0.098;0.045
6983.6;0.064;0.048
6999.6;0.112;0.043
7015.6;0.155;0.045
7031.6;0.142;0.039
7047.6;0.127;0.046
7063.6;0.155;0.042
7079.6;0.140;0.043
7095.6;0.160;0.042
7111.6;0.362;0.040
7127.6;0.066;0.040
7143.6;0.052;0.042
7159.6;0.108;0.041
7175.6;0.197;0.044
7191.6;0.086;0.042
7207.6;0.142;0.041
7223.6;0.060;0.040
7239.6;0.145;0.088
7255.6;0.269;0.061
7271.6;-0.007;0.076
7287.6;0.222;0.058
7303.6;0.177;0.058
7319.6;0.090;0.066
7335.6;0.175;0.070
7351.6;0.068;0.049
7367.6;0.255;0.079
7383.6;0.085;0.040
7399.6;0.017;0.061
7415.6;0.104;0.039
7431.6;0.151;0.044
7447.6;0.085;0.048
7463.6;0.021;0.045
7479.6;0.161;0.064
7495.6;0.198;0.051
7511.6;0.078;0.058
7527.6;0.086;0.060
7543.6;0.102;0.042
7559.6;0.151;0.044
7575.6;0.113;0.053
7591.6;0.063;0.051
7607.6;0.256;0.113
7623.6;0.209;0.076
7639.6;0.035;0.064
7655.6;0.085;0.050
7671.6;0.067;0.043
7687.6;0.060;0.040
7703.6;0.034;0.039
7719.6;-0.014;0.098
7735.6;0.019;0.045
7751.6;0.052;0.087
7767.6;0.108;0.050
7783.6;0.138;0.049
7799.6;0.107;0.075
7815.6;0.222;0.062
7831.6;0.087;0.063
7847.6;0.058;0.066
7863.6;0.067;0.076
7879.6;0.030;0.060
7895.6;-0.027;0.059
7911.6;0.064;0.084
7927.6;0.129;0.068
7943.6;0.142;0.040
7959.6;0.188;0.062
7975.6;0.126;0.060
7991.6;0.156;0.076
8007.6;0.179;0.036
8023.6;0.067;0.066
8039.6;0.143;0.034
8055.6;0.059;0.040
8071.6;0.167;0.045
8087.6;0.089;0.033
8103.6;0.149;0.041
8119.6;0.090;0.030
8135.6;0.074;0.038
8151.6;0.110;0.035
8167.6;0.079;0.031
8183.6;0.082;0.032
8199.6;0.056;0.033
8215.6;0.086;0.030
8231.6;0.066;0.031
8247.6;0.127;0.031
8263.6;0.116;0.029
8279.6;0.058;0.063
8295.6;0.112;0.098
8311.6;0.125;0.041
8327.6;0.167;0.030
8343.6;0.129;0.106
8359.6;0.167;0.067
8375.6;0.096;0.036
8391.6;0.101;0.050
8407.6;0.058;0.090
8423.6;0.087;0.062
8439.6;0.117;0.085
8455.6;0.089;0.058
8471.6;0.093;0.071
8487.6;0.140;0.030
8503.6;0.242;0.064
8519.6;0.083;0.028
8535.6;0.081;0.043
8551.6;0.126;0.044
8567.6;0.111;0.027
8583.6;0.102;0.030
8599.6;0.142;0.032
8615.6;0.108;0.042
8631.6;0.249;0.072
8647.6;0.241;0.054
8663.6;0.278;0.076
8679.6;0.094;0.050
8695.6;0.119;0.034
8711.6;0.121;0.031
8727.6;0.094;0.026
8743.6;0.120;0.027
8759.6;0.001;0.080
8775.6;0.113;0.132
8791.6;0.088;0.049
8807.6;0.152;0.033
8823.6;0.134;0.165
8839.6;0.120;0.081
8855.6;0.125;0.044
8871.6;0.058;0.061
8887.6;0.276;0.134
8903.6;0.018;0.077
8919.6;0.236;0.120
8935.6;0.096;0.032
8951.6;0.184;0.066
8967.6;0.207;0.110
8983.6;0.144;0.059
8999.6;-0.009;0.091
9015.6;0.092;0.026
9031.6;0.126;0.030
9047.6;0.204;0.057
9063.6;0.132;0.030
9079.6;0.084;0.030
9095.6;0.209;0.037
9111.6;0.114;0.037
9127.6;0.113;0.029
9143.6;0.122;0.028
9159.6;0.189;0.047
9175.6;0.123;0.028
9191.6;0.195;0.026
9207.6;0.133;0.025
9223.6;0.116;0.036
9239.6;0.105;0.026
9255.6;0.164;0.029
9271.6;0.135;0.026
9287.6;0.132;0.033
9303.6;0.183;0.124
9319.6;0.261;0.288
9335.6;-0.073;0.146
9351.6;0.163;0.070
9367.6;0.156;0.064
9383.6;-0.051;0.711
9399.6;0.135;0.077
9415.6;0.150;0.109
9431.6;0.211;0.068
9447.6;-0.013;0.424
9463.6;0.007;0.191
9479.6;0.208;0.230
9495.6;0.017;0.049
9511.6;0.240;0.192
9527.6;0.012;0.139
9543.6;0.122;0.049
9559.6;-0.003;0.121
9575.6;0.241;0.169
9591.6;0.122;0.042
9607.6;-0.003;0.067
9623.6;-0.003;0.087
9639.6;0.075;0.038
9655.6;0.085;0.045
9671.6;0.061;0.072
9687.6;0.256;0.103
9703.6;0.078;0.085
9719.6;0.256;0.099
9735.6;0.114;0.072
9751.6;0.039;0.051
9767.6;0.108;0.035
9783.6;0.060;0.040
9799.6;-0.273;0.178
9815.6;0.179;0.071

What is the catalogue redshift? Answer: 0.08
